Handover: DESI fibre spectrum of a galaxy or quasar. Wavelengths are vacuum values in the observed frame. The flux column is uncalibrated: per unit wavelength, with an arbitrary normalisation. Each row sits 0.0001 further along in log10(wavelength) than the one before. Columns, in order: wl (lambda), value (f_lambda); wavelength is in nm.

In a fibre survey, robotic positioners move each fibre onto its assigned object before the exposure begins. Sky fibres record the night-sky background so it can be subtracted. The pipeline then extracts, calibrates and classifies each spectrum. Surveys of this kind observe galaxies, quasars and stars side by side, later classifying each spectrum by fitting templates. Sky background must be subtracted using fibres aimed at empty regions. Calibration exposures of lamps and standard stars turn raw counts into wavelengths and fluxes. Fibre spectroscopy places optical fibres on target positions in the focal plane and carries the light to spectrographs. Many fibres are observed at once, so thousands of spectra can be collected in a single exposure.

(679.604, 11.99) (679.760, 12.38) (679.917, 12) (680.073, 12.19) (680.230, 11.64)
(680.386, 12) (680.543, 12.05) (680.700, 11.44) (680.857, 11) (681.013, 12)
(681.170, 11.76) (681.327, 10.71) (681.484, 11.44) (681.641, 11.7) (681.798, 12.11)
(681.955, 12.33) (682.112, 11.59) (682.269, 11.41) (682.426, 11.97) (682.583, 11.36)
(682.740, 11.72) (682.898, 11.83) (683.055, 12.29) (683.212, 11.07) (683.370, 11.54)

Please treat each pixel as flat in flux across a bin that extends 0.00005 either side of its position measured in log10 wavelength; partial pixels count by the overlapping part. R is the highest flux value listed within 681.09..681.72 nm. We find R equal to 11.76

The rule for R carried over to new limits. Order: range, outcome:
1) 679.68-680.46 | 12.38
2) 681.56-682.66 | 12.33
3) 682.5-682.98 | 11.83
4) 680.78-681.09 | 12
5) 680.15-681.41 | 12.05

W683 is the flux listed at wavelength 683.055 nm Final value 12.29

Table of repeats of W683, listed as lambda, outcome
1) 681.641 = 11.7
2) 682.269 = 11.41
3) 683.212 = 11.07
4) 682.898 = 11.83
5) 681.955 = 12.33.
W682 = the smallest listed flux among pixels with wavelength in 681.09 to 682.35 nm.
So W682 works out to 10.71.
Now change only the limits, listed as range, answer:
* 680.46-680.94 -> 11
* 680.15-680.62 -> 11.64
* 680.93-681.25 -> 11.76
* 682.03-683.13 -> 11.36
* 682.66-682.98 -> 11.72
